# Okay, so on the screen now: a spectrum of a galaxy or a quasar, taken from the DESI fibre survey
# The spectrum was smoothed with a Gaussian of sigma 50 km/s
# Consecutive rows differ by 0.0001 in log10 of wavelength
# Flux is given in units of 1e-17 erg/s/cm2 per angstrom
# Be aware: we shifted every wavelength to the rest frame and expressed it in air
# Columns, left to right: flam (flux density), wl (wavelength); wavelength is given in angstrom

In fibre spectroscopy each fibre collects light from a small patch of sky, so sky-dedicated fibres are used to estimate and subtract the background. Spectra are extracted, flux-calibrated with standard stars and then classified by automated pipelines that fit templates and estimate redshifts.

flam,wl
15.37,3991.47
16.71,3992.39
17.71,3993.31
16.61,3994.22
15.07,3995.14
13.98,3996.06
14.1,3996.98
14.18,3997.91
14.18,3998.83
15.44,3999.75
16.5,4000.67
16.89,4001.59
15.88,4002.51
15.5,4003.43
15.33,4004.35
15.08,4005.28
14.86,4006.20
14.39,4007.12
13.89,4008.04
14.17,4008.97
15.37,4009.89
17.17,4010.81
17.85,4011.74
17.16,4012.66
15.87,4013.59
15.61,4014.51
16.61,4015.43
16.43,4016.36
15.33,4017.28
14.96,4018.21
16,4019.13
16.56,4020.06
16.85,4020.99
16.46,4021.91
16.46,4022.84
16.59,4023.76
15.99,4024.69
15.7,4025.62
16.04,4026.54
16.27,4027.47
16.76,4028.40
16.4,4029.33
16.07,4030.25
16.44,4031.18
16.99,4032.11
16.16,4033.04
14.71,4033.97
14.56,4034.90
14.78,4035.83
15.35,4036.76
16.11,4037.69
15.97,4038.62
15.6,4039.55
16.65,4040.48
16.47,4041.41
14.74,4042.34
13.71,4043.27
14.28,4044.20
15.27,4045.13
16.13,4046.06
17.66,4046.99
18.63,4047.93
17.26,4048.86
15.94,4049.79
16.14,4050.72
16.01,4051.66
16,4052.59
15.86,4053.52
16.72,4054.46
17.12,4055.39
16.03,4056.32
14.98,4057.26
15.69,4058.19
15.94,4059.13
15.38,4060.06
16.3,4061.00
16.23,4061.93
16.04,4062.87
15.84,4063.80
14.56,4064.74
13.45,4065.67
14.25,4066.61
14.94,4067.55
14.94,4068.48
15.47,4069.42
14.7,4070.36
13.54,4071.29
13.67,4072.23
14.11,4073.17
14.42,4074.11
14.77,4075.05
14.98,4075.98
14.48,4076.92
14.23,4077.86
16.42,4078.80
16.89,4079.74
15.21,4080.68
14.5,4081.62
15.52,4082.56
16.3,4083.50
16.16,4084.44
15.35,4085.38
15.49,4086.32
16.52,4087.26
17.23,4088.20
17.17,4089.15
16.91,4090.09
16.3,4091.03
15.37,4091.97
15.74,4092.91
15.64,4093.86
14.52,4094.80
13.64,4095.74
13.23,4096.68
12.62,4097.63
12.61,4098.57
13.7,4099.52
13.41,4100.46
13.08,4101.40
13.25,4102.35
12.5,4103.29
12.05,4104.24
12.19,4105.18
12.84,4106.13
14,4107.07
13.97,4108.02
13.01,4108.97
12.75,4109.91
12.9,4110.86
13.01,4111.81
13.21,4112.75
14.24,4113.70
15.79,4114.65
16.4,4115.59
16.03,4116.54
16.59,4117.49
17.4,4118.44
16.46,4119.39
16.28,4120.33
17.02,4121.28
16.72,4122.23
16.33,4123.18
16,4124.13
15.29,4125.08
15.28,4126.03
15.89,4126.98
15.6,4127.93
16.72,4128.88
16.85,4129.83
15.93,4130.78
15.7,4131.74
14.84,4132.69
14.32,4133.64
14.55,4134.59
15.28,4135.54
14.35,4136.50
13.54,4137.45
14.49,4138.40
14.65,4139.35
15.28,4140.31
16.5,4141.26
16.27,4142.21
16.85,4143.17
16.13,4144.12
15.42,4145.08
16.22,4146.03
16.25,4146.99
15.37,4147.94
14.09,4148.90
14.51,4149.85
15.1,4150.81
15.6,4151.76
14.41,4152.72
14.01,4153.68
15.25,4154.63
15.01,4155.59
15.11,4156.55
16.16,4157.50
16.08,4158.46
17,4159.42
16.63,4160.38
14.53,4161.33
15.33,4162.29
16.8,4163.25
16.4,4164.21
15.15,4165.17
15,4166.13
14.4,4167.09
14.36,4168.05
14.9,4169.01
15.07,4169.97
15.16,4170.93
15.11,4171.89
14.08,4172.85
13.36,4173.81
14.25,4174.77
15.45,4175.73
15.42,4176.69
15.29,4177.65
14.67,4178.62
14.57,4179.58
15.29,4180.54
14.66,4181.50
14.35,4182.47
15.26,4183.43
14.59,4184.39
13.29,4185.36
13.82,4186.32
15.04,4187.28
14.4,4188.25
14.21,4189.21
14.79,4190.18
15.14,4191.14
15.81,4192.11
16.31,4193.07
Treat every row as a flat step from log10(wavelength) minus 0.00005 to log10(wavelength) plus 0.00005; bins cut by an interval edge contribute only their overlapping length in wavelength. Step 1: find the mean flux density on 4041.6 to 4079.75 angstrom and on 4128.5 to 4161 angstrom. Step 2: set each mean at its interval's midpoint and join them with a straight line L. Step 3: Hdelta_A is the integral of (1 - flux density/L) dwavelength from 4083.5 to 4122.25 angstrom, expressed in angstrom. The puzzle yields 1.8 angstrom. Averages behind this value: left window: 15.4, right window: 15.4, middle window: 14.7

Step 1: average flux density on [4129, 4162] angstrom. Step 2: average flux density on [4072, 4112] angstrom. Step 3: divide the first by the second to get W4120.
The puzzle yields 1.1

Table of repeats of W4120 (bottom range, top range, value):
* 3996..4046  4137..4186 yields 0.97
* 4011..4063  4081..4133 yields 0.93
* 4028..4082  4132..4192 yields 0.97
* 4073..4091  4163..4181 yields 0.96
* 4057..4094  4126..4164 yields 1.00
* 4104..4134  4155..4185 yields 1.00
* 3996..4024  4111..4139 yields 0.99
